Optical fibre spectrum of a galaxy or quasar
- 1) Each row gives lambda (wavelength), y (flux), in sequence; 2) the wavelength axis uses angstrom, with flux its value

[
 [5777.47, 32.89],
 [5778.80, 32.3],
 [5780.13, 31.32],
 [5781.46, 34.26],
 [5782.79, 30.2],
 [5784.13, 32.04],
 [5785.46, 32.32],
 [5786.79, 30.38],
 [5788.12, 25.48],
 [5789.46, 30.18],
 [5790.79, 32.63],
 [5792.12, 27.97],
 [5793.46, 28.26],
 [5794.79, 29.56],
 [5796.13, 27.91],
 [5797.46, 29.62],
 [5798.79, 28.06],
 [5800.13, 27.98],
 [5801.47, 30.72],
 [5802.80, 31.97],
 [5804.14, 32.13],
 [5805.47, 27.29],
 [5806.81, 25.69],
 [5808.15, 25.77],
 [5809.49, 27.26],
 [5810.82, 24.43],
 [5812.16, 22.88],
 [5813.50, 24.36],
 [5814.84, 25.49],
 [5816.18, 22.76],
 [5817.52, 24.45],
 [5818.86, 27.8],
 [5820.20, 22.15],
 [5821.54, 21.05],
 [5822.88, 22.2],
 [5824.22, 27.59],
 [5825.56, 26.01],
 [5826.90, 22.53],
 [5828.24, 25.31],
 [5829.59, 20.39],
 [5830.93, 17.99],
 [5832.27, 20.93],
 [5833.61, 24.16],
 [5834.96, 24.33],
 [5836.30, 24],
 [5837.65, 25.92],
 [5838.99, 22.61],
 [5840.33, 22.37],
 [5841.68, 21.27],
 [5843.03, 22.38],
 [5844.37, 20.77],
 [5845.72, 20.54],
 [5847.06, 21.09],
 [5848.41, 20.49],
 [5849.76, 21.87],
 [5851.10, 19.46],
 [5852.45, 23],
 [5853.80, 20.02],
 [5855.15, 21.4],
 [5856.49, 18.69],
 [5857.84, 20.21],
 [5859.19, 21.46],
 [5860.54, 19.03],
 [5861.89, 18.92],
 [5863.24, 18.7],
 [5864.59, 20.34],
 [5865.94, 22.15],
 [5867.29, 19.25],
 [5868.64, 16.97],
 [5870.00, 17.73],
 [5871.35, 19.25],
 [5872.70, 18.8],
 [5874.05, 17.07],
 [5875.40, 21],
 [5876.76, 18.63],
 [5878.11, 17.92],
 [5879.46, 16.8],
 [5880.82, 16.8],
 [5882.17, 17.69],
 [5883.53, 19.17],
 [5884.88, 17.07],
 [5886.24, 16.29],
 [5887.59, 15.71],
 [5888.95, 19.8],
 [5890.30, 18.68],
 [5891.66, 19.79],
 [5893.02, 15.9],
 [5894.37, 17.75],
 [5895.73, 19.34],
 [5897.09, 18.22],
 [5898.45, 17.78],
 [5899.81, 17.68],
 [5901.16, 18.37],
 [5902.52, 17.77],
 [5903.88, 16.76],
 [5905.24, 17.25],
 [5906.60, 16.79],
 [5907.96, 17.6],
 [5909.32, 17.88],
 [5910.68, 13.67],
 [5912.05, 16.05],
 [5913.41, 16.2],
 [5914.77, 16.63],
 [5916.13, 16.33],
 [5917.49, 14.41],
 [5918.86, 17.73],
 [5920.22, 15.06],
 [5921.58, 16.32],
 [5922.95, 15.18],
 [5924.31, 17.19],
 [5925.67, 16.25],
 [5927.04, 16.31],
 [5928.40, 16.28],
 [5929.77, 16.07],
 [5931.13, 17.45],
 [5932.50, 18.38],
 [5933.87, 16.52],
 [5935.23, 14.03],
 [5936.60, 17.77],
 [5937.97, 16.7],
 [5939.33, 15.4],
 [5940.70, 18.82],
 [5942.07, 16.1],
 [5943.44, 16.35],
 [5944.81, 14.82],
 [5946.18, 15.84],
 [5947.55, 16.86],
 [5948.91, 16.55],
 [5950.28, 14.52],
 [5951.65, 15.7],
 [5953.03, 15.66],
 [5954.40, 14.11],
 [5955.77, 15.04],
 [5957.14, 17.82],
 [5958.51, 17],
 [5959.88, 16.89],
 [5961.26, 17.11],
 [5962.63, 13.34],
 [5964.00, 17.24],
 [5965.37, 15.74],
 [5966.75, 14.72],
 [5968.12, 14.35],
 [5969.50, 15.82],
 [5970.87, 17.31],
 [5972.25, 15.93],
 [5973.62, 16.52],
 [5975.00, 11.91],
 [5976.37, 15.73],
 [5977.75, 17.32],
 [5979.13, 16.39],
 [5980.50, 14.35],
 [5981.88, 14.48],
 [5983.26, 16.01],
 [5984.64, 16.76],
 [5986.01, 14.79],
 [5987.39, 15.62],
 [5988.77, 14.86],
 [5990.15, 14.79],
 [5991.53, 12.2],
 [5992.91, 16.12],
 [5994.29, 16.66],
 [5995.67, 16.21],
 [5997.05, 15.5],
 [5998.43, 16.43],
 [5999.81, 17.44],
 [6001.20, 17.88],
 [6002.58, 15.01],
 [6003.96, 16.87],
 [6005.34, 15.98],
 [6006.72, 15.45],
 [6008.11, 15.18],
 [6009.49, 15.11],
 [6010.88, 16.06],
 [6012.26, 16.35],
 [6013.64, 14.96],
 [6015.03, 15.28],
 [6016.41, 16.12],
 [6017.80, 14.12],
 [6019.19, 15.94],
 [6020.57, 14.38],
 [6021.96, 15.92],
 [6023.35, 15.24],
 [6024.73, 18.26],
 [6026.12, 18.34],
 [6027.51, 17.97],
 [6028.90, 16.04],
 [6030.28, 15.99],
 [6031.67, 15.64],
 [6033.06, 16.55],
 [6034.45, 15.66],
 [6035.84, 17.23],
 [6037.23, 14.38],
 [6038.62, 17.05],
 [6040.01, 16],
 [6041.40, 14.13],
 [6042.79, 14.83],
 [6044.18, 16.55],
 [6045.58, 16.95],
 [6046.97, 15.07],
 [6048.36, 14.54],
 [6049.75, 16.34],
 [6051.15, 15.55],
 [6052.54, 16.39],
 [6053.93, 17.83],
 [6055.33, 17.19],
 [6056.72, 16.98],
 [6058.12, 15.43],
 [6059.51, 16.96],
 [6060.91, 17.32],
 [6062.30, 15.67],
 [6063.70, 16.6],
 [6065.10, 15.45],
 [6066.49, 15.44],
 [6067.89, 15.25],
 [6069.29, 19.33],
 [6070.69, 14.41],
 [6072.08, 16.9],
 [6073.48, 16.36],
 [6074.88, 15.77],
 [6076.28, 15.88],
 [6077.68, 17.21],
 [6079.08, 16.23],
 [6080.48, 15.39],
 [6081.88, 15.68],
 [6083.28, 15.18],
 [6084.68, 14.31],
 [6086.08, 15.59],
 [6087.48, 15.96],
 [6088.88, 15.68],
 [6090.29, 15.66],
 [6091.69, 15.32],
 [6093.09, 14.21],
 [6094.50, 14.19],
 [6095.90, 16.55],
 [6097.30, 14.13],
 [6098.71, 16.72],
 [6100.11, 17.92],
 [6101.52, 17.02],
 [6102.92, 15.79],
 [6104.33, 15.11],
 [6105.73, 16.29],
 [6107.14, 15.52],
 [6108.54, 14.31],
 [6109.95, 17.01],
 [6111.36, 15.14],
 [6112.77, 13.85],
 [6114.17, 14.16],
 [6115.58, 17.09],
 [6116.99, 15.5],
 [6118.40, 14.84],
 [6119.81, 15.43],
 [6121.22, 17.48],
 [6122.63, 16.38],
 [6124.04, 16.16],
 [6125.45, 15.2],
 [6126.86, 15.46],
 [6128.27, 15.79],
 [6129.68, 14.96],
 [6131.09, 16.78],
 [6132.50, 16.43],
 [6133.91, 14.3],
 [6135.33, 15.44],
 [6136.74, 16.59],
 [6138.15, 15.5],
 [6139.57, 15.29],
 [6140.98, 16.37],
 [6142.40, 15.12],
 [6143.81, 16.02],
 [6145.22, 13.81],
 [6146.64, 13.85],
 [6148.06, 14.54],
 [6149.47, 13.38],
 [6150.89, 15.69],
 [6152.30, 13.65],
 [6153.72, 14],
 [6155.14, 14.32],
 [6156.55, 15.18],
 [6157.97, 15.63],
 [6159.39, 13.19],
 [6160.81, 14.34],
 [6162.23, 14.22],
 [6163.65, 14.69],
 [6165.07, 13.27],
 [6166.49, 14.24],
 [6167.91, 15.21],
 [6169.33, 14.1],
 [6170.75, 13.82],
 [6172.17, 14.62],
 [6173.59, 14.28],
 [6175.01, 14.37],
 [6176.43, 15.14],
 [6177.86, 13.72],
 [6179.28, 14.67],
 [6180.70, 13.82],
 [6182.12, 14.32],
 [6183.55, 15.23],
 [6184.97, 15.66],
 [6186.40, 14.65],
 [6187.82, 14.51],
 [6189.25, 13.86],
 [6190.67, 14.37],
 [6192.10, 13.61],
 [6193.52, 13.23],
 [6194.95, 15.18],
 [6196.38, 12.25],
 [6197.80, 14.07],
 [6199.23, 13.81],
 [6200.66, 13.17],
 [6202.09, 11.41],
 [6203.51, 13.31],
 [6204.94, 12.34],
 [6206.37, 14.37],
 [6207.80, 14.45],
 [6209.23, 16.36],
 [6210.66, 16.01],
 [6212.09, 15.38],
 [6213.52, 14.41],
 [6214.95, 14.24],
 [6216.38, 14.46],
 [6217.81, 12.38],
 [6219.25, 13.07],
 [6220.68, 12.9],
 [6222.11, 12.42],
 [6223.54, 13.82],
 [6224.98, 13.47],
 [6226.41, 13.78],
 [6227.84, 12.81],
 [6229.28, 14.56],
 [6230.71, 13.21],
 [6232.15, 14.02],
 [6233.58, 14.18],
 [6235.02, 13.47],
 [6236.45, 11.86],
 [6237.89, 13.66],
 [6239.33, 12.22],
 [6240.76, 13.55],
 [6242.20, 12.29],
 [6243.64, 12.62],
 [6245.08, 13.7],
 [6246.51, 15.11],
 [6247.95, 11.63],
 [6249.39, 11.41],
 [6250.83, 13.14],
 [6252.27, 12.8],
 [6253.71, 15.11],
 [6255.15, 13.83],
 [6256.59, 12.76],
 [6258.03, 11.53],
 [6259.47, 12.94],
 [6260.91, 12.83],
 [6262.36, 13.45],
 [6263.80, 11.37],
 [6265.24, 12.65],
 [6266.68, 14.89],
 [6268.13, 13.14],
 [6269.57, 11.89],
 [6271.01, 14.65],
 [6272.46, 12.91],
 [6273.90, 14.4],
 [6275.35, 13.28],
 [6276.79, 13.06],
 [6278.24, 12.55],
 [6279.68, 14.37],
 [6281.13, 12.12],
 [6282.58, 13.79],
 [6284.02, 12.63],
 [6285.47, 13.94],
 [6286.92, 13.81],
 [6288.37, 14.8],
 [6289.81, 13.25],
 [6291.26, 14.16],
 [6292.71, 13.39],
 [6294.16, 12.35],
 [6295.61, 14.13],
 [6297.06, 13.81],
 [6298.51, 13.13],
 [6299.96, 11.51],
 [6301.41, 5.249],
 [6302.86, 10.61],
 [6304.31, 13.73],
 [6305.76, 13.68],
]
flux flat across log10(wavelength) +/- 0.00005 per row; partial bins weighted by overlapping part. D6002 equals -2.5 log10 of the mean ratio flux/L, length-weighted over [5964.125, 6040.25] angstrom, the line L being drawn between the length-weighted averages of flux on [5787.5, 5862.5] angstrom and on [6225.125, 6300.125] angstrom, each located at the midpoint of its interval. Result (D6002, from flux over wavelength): 0.24 mag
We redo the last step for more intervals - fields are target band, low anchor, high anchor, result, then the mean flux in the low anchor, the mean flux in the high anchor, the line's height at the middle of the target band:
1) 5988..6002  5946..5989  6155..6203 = -0.020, 15.7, 14.2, 15.5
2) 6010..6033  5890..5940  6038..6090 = 0.014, 16.8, 16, 16.3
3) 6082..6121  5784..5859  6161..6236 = 0.085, 24.8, 14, 16.8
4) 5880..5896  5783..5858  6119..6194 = 0.276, 25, 14.8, 22.9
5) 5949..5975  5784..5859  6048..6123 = 0.265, 24.8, 15.9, 20.1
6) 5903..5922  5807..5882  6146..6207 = 0.221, 21.6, 14.1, 20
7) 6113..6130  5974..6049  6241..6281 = -0.078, 15.8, 13.1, 14.6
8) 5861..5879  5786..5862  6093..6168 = 0.213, 24.4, 15.3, 23.1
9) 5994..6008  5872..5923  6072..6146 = 0.016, 17.3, 15.7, 16.5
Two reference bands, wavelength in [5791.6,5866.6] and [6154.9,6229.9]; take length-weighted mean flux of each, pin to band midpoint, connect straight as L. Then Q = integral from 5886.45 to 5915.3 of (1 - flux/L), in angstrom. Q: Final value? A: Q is 5.9 angstrom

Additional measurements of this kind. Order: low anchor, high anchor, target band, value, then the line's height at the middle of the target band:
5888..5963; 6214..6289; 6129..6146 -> -1.29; 14.4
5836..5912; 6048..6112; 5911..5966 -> 5.91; 18.1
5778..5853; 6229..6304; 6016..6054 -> 6.93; 19.6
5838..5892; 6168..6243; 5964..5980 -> 1.90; 17.8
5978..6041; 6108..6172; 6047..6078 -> -1.47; 15.5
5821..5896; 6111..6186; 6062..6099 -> 1.07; 16.2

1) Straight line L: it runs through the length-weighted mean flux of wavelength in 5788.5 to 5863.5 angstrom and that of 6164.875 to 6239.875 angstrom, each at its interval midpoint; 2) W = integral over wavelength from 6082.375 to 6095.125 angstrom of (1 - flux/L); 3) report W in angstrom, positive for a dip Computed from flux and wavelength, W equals 1.4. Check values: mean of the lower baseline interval 24.2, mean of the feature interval 15.1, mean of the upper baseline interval 13.9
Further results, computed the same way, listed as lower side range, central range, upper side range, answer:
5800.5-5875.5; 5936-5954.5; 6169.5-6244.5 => 3.6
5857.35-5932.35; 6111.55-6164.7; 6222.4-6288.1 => -1.7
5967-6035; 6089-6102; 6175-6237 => -0.7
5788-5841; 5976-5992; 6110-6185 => 3.9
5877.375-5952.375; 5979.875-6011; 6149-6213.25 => 0.8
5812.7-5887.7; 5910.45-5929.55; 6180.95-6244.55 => 3.5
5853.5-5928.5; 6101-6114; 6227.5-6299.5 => -0.3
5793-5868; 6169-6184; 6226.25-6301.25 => 0.9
